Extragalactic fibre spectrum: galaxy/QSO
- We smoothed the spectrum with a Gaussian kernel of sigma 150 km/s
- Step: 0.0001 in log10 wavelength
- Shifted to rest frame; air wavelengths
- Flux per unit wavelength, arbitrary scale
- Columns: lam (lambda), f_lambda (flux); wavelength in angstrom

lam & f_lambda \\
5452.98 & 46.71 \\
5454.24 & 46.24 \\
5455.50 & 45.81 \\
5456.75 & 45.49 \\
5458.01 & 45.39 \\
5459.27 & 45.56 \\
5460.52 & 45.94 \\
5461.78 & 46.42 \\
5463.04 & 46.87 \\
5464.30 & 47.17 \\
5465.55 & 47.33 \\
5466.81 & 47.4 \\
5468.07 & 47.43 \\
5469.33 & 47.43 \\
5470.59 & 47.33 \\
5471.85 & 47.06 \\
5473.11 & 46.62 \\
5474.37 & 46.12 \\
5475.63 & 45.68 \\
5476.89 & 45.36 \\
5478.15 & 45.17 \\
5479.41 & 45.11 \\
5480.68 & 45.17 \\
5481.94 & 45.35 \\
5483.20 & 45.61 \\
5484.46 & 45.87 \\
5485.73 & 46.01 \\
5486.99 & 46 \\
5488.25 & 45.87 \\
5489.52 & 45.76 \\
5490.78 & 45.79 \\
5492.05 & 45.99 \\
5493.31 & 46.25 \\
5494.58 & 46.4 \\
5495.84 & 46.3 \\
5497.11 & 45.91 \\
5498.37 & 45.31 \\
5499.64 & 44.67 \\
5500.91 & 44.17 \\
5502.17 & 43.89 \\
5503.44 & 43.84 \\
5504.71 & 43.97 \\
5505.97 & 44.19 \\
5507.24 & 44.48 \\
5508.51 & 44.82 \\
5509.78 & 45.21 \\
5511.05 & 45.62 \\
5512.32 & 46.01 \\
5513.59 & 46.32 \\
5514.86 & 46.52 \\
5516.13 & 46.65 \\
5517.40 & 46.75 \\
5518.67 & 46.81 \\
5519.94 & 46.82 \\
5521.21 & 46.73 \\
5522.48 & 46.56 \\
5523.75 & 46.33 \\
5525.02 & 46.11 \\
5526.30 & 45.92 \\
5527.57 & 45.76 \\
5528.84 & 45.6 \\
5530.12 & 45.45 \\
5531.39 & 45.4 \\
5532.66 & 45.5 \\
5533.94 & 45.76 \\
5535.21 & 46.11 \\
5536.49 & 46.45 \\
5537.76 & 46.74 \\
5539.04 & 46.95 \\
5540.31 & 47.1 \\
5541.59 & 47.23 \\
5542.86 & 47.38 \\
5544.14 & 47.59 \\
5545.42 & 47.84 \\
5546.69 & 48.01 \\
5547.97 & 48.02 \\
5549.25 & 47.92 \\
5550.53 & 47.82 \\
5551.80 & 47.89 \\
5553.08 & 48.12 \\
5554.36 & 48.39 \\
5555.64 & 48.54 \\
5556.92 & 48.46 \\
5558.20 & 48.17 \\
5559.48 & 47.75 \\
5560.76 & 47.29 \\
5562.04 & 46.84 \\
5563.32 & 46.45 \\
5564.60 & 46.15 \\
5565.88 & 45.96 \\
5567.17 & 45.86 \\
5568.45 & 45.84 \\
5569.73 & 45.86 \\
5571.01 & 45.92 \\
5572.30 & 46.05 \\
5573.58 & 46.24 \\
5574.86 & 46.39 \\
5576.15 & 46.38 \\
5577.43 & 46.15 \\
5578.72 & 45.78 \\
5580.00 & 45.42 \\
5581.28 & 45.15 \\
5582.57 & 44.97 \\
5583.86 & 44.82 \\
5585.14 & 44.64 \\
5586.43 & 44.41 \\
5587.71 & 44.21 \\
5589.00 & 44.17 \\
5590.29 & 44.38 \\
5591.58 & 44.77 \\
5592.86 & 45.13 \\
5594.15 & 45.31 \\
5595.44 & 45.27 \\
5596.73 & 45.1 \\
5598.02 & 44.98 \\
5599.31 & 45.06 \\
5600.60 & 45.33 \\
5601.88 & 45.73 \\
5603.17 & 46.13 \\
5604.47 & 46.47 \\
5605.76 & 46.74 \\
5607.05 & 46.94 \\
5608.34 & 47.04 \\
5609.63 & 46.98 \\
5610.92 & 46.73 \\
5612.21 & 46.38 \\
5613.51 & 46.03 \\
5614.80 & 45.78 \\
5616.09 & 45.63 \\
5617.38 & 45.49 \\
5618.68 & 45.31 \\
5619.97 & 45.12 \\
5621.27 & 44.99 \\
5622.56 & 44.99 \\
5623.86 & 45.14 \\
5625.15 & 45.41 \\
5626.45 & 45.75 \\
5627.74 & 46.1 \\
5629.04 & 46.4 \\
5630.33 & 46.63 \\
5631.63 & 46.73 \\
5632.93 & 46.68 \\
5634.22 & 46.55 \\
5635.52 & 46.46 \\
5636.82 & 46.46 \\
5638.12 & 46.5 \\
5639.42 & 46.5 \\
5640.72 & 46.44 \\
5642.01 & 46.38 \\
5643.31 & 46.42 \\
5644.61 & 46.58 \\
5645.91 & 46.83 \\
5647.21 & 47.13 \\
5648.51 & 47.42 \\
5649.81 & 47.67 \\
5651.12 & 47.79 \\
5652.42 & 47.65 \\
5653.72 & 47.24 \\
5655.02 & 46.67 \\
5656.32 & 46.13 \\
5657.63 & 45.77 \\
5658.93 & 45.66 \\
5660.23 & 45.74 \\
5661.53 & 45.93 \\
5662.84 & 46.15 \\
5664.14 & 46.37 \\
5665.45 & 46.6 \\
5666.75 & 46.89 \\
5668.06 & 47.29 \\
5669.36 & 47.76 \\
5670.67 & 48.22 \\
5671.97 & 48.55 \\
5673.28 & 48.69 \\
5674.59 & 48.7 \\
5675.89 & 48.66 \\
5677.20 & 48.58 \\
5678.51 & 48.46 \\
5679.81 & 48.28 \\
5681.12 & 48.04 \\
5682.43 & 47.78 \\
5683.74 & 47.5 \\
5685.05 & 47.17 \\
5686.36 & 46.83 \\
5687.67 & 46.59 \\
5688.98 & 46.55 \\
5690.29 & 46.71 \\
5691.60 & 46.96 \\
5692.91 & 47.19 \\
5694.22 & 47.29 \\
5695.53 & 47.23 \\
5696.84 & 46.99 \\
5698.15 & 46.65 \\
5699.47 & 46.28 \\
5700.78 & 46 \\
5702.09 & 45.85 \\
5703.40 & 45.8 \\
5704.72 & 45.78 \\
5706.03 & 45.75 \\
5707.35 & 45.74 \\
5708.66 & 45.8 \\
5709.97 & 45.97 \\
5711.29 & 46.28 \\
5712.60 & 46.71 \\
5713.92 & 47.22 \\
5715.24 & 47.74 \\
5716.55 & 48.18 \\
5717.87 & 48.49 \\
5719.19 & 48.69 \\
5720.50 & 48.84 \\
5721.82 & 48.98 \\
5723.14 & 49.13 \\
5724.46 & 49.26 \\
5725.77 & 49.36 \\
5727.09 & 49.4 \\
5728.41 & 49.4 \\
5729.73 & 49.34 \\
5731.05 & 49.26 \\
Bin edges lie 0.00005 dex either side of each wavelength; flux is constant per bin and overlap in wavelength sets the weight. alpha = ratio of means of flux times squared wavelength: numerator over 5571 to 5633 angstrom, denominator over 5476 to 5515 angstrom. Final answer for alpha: 1.0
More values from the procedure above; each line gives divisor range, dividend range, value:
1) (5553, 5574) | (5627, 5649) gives 1.02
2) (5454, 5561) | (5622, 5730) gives 1.08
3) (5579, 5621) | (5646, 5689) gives 1.06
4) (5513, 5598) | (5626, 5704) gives 1.05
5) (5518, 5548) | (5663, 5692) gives 1.08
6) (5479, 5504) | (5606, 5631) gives 1.06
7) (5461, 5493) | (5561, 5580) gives 1.03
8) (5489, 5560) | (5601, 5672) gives 1.04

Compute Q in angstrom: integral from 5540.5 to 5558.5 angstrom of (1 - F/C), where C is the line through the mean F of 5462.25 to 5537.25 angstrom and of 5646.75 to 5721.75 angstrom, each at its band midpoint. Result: -0.7 angstrom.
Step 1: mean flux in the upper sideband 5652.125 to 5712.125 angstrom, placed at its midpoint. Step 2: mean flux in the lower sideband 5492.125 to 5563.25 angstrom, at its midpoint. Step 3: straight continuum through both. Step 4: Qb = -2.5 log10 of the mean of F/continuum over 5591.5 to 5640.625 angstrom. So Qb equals 0.02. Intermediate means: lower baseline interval 46.4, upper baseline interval 46.9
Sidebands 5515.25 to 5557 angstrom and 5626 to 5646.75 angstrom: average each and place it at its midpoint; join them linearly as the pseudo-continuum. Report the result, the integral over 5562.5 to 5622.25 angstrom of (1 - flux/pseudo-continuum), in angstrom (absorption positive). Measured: 1.3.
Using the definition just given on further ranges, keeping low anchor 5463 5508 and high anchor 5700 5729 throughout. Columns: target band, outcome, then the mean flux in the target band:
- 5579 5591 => 0.5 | 44.7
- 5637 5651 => 0.0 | 46.8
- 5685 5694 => 0.1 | 46.9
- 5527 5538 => 0.1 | 45.8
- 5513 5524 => -0.1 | 46.6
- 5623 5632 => 0.2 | 46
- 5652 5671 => 0.2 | 46.6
